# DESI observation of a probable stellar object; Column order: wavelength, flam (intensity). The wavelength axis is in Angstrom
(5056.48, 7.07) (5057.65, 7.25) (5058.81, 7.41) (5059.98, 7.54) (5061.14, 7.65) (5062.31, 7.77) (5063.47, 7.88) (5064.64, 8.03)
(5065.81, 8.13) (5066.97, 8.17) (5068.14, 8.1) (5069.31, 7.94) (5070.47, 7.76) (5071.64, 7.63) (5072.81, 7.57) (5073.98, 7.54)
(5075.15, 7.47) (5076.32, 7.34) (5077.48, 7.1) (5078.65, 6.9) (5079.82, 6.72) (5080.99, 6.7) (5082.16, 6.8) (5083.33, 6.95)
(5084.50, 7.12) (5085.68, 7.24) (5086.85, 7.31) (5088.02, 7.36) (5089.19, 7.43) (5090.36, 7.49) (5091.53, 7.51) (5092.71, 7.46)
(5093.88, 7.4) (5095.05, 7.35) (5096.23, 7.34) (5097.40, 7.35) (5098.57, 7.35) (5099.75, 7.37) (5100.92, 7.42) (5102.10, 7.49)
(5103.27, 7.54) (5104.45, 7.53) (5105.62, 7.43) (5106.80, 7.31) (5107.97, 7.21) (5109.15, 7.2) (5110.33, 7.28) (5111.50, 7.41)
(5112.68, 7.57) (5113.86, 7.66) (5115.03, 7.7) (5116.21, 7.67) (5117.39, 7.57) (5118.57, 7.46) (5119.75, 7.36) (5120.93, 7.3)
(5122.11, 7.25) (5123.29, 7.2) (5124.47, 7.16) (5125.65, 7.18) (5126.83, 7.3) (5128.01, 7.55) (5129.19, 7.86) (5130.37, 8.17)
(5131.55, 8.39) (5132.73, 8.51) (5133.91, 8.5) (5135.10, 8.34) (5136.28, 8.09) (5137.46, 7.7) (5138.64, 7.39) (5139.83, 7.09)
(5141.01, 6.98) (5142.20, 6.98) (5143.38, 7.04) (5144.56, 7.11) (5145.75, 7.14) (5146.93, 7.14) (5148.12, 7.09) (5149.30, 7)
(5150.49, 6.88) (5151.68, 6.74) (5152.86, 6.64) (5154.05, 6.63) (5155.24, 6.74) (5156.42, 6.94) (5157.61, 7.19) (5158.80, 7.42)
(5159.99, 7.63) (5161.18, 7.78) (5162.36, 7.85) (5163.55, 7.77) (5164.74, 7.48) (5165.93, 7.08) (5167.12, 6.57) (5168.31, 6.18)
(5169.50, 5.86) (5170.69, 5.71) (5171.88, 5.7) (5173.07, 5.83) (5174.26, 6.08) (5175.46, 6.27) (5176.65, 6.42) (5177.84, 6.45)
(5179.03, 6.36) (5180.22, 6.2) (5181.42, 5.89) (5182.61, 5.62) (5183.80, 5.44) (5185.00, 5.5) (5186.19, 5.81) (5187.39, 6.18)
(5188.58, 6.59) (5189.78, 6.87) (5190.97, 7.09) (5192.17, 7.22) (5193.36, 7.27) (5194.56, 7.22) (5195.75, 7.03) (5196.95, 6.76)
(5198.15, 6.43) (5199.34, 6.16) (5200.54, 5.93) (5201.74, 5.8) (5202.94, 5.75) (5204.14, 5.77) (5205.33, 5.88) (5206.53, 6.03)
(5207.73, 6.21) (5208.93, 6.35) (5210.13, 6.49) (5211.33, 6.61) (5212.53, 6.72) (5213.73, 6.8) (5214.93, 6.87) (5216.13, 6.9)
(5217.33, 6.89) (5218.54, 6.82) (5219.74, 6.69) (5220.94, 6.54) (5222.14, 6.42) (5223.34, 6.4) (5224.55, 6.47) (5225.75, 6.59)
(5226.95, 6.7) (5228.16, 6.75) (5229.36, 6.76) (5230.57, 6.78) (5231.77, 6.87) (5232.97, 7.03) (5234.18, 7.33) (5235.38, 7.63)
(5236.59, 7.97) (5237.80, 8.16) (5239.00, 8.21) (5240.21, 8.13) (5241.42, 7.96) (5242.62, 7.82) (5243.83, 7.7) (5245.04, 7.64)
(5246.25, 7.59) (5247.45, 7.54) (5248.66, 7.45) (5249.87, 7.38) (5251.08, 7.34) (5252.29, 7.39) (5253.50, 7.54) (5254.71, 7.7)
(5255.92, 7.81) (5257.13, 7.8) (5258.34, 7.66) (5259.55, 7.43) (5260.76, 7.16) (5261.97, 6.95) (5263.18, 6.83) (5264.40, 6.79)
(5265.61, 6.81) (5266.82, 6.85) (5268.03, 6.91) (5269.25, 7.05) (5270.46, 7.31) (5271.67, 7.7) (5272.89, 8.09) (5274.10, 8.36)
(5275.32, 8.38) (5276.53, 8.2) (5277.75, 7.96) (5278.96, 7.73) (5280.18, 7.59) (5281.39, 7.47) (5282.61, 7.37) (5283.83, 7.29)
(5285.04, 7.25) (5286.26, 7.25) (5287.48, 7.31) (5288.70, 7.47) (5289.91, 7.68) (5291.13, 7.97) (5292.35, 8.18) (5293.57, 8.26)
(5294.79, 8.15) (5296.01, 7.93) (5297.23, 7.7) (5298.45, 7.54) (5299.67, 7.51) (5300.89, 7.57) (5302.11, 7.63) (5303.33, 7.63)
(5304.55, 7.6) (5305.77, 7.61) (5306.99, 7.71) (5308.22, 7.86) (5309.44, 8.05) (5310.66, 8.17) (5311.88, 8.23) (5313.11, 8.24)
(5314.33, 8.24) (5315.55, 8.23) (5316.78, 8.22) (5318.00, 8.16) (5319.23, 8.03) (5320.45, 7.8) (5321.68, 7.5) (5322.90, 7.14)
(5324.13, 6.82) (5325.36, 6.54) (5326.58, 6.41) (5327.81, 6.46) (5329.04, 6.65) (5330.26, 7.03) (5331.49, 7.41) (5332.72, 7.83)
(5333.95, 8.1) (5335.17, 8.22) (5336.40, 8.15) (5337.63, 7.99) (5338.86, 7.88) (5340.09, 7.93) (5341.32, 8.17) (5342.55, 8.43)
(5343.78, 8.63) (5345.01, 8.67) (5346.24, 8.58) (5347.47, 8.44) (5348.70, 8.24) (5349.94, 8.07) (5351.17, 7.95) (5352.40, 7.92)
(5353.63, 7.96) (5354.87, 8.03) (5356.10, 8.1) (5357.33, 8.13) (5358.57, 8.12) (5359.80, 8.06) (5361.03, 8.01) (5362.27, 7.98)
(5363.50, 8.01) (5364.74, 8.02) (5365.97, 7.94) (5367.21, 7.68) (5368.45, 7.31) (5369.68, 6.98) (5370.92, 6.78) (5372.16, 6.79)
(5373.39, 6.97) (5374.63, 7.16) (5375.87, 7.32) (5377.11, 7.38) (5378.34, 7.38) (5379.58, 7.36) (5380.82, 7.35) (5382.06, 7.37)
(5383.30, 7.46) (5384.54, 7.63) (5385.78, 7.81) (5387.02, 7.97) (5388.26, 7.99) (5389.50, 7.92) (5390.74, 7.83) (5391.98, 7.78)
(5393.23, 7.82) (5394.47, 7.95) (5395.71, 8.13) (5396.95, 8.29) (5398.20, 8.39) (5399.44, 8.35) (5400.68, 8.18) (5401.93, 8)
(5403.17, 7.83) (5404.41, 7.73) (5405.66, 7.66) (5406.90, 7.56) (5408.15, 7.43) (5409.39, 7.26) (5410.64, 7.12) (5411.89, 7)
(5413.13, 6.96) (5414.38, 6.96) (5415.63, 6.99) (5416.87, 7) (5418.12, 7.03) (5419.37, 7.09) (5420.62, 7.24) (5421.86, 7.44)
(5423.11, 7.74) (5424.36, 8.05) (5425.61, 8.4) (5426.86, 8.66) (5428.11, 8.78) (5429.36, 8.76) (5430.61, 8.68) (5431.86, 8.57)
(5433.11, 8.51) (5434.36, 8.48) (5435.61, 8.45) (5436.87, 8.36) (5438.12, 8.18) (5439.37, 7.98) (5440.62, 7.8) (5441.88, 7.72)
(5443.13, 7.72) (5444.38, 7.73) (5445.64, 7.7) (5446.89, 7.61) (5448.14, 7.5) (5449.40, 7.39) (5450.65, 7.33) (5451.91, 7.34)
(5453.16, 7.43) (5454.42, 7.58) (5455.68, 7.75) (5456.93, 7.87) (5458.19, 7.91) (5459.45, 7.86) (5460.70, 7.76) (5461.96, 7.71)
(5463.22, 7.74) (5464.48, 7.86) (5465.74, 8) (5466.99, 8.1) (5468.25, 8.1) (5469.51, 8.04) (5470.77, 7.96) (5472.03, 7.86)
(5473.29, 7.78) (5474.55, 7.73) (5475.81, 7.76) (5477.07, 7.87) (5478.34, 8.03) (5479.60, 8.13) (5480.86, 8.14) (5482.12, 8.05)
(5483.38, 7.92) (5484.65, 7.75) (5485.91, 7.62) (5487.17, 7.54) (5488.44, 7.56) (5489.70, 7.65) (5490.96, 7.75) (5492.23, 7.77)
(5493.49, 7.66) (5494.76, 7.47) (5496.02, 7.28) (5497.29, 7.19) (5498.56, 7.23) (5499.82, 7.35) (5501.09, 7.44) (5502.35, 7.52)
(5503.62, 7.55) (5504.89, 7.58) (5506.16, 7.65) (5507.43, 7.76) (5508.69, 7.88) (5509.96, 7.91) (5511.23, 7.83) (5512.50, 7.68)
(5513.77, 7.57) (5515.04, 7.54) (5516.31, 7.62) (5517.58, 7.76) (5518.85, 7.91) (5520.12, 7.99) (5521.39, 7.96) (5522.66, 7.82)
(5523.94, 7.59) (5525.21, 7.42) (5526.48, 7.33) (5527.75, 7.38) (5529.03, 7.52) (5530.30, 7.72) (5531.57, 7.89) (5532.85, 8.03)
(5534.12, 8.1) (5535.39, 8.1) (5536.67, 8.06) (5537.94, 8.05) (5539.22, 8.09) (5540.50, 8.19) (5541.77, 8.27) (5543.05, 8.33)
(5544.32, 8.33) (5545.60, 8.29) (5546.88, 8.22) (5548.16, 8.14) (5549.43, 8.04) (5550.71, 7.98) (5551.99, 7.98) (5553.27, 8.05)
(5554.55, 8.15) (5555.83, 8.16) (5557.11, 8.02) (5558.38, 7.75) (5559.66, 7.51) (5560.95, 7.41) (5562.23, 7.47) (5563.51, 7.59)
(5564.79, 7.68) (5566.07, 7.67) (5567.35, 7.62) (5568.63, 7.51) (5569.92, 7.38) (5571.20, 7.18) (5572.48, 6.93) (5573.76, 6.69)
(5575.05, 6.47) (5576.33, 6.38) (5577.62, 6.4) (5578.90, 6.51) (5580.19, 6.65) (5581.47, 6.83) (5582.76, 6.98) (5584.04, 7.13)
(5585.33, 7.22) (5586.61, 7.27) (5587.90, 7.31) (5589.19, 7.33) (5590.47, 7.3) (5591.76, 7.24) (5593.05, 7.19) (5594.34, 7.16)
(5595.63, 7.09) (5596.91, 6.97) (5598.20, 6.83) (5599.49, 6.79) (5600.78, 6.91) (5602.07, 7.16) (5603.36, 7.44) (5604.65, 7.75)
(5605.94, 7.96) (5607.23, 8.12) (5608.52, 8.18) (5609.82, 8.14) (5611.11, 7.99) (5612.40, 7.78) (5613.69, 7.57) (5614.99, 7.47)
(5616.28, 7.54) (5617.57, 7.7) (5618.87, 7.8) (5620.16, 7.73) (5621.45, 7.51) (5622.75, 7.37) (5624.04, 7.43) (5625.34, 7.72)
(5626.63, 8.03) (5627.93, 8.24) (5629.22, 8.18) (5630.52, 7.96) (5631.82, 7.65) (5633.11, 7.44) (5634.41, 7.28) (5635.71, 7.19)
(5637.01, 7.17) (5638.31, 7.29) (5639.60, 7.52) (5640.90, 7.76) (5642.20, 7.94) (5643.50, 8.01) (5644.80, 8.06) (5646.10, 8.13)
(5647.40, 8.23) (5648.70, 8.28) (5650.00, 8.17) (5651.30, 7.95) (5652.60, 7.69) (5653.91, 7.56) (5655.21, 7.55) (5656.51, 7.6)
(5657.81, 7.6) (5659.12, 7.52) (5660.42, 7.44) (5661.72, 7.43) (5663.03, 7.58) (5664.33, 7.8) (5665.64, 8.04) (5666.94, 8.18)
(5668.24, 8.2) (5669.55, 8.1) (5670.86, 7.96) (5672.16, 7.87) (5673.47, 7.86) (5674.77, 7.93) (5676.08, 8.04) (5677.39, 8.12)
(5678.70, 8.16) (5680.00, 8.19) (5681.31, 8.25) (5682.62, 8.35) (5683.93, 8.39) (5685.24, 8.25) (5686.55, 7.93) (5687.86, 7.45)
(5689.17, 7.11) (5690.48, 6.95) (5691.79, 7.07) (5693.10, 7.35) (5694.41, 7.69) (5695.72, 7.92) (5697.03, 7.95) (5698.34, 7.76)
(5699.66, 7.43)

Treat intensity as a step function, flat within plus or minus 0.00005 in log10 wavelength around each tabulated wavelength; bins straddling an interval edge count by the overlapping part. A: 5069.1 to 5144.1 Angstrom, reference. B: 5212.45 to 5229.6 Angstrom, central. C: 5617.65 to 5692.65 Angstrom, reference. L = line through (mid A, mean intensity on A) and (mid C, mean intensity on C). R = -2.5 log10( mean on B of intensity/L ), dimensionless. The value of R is 0.13 mag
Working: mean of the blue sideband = 7.44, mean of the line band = 6.69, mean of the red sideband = 7.79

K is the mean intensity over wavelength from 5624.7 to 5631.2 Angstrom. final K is 8.02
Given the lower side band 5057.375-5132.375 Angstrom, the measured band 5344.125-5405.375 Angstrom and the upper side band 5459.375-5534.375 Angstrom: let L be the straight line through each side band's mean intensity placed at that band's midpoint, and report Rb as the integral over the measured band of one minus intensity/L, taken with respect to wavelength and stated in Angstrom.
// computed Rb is -1.4 Angstrom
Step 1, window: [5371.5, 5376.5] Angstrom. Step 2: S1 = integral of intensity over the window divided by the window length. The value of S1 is 7.05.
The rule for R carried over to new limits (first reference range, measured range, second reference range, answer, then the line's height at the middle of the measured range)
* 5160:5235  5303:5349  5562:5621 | -0.15 mag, 6.78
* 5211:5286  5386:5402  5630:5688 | -0.08 mag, 7.5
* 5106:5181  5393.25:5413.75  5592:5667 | -0.05 mag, 7.42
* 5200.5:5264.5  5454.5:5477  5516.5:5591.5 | -0.06 mag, 7.44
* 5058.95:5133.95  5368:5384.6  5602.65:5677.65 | 0.06 mag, 7.64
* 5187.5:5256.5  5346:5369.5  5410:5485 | -0.07 mag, 7.47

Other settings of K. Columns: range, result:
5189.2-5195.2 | 7.14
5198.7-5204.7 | 5.89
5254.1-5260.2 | 7.68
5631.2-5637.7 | 7.34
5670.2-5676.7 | 7.93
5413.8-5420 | 7.01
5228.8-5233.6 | 6.86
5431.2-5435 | 8.53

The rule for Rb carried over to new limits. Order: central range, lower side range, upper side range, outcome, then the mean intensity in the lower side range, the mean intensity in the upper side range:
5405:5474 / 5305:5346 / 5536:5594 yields -1.0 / 7.78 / 7.53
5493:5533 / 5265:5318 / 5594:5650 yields 0.3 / 7.73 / 7.65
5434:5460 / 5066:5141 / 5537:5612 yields -1.0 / 7.49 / 7.51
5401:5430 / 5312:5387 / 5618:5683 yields 0.5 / 7.72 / 7.82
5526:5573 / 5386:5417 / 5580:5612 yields -2.7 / 7.7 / 7.33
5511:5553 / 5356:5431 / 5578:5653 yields -1.7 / 7.68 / 7.54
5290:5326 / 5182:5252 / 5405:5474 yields -3.0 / 6.81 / 7.77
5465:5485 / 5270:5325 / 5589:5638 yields -0.8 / 7.77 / 7.53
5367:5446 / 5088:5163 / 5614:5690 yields -1.0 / 7.41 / 7.81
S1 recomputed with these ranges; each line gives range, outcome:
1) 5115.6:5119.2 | 7.55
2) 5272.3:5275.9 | 8.27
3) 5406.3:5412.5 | 7.26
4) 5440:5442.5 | 7.74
